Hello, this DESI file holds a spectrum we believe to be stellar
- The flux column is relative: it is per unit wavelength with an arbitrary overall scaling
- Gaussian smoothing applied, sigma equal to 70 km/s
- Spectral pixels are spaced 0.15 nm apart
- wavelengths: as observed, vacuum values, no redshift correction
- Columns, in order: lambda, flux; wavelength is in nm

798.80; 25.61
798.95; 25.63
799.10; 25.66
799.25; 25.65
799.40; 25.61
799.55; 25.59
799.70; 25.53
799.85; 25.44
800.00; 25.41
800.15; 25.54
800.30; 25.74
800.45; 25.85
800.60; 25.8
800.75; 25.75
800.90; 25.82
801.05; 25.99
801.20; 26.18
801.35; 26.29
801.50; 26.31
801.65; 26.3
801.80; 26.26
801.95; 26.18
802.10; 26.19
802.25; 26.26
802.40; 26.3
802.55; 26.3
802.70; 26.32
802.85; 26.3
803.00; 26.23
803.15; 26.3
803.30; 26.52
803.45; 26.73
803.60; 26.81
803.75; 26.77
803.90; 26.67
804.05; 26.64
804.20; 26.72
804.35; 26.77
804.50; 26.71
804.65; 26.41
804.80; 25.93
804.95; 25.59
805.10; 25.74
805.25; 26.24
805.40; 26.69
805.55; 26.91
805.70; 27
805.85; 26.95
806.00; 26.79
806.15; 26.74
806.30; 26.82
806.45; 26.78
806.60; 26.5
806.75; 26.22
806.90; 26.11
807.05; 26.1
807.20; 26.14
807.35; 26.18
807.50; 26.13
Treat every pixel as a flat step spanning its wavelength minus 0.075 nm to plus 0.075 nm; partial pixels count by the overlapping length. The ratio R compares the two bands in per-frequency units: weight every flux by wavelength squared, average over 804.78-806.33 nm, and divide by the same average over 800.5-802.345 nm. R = 1.03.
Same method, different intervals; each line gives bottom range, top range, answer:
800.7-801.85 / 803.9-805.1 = 1.02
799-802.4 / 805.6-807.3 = 1.04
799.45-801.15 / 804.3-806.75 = 1.05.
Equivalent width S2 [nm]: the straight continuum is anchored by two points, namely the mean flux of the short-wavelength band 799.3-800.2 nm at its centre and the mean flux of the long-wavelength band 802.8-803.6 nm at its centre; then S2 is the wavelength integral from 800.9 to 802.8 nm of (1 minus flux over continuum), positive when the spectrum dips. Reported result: -0.01 nm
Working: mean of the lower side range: 25.5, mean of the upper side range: 26.5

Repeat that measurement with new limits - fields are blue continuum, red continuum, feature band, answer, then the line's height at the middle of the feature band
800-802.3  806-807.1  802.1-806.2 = -0.03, 26.3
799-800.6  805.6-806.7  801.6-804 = -0.02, 26.2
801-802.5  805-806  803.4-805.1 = 0.00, 26.5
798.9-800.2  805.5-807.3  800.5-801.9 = -0.01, 25.8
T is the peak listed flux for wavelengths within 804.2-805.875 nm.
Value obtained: 27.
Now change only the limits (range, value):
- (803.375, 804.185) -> 26.81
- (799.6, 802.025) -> 26.31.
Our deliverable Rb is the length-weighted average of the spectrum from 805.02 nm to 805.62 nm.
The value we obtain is 26.4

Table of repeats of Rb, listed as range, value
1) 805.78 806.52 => 26.8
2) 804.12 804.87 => 26.5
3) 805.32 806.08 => 26.9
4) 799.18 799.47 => 25.6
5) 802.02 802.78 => 26.3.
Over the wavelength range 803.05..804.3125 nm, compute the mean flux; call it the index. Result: 26.6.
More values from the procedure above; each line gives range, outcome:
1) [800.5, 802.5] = 26.1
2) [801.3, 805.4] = 26.4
